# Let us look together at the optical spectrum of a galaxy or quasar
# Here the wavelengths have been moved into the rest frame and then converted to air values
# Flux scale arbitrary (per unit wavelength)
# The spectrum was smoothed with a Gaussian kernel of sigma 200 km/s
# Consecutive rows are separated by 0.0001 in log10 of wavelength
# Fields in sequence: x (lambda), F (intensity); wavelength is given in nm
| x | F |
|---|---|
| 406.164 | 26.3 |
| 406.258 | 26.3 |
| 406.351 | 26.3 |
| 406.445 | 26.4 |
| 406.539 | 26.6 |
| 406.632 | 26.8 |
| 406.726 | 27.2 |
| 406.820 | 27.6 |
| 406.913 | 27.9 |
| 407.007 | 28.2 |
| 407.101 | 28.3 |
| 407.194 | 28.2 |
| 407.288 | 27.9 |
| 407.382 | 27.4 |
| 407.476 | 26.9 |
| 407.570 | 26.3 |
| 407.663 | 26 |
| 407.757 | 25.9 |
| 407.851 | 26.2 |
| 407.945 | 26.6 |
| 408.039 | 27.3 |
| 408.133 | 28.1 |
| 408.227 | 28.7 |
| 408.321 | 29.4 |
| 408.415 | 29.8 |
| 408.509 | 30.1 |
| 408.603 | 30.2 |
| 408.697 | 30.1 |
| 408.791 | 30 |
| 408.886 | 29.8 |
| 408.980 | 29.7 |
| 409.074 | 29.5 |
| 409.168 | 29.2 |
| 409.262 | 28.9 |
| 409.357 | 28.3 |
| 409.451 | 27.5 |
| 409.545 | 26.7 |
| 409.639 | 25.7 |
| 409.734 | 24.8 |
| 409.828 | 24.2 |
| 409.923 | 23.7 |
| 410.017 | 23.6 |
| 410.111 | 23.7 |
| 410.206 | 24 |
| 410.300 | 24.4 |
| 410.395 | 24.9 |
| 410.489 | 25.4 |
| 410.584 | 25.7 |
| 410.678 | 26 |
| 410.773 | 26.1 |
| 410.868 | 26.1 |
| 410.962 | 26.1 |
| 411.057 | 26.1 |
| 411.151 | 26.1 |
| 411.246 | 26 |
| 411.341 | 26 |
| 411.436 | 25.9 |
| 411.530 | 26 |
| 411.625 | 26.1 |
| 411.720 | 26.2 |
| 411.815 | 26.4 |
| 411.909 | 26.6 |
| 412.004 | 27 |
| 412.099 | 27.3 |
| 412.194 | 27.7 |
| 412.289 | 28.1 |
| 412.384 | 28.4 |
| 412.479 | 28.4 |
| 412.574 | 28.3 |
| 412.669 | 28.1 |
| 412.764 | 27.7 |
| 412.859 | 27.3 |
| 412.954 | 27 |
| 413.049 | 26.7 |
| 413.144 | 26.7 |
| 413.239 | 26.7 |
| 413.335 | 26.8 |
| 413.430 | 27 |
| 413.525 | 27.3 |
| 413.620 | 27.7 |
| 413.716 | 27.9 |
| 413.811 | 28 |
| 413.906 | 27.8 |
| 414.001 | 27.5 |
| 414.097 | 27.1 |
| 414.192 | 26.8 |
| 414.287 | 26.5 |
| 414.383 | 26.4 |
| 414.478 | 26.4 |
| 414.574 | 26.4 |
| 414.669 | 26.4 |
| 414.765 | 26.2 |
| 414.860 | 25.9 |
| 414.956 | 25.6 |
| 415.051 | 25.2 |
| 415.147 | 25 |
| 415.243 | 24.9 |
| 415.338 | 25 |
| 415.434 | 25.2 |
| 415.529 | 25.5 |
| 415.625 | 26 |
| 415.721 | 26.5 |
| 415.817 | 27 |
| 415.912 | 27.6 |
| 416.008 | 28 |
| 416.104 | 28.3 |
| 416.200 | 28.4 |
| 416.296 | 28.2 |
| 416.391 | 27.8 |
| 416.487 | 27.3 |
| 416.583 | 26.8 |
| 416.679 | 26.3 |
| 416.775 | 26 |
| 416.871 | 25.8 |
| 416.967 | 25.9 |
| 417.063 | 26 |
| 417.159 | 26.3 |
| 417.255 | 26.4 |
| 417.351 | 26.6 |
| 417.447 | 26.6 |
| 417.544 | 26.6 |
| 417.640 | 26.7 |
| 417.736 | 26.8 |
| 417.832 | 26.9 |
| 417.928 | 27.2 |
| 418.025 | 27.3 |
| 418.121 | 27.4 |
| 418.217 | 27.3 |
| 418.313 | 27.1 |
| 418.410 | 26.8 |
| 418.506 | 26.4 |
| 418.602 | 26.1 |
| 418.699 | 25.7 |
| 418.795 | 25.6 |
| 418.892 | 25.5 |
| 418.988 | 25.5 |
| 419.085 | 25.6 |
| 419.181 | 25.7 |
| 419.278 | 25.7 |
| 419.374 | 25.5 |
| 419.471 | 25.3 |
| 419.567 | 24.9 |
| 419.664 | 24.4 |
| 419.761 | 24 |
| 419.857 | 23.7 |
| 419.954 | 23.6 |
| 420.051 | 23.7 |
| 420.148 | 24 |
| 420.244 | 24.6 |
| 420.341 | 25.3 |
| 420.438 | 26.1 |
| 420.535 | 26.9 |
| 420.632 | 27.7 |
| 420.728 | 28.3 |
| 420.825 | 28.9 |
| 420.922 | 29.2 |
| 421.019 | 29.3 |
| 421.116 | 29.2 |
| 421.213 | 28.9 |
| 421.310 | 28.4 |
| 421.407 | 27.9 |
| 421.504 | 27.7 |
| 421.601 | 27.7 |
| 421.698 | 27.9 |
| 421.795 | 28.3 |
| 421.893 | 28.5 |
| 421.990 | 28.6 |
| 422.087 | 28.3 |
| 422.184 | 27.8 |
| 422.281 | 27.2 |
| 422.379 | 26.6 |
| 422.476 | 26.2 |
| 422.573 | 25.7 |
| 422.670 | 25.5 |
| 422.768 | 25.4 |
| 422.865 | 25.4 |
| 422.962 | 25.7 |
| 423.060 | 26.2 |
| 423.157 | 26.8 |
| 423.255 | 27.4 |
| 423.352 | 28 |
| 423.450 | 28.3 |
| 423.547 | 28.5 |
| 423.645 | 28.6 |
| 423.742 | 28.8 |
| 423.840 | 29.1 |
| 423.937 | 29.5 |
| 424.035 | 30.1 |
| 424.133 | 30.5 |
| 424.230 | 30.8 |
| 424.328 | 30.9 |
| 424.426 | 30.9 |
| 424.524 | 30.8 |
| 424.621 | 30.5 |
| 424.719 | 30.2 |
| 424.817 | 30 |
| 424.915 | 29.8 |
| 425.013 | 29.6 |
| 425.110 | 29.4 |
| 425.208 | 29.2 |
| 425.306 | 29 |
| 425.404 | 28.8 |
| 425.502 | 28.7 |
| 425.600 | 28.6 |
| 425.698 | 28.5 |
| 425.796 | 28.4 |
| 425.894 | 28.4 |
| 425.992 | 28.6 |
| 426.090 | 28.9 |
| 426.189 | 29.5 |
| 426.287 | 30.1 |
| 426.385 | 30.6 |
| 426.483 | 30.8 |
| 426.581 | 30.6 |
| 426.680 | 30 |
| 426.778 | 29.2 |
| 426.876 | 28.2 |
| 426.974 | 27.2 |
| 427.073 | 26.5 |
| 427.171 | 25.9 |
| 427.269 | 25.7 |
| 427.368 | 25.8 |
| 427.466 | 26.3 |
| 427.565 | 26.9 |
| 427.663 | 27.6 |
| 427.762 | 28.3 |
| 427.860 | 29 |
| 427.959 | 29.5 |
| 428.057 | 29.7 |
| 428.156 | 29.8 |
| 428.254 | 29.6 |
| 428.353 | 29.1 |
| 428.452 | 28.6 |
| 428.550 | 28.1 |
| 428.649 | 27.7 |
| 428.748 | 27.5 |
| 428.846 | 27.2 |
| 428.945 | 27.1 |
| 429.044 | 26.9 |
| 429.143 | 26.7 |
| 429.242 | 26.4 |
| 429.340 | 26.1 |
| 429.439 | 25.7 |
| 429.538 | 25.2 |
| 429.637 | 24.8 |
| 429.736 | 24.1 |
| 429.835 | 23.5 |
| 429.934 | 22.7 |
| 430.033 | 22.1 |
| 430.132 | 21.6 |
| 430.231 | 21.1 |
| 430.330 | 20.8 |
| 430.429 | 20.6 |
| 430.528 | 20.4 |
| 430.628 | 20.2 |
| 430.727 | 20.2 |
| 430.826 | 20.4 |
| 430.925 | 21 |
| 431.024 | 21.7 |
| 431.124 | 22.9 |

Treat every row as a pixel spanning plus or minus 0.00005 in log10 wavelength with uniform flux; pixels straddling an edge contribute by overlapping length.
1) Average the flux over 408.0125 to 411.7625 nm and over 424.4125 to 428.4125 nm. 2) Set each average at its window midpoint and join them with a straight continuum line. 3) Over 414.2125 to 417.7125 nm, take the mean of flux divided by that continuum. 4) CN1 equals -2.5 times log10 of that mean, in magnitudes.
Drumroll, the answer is 0.05 mag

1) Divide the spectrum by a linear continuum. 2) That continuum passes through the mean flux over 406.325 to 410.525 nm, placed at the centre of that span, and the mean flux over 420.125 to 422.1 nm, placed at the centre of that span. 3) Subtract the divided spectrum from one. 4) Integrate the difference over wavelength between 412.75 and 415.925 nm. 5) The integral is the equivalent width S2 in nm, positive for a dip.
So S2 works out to 0.105 nm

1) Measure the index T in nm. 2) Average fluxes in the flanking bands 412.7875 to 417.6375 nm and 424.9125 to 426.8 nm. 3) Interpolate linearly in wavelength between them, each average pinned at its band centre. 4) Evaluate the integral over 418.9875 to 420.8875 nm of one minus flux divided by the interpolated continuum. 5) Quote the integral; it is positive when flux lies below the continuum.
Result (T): 0.16 nm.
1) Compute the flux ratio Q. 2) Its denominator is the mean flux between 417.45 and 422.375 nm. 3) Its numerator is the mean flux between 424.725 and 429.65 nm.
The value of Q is 1.1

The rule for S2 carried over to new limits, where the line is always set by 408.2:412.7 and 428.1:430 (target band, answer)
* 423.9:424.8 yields -0.13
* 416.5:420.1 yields 0.12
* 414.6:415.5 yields 0.05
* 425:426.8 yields -0.18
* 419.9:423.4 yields -0.03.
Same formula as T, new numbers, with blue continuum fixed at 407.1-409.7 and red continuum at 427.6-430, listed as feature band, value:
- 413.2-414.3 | 0.023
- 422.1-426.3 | -0.184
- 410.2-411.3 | 0.094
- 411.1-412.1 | 0.061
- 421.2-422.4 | -0.023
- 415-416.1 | 0.067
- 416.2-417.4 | 0.044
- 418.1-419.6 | 0.088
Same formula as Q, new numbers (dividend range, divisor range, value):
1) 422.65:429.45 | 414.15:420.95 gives 1.08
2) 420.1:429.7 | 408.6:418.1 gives 1.05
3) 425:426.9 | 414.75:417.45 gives 1.11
